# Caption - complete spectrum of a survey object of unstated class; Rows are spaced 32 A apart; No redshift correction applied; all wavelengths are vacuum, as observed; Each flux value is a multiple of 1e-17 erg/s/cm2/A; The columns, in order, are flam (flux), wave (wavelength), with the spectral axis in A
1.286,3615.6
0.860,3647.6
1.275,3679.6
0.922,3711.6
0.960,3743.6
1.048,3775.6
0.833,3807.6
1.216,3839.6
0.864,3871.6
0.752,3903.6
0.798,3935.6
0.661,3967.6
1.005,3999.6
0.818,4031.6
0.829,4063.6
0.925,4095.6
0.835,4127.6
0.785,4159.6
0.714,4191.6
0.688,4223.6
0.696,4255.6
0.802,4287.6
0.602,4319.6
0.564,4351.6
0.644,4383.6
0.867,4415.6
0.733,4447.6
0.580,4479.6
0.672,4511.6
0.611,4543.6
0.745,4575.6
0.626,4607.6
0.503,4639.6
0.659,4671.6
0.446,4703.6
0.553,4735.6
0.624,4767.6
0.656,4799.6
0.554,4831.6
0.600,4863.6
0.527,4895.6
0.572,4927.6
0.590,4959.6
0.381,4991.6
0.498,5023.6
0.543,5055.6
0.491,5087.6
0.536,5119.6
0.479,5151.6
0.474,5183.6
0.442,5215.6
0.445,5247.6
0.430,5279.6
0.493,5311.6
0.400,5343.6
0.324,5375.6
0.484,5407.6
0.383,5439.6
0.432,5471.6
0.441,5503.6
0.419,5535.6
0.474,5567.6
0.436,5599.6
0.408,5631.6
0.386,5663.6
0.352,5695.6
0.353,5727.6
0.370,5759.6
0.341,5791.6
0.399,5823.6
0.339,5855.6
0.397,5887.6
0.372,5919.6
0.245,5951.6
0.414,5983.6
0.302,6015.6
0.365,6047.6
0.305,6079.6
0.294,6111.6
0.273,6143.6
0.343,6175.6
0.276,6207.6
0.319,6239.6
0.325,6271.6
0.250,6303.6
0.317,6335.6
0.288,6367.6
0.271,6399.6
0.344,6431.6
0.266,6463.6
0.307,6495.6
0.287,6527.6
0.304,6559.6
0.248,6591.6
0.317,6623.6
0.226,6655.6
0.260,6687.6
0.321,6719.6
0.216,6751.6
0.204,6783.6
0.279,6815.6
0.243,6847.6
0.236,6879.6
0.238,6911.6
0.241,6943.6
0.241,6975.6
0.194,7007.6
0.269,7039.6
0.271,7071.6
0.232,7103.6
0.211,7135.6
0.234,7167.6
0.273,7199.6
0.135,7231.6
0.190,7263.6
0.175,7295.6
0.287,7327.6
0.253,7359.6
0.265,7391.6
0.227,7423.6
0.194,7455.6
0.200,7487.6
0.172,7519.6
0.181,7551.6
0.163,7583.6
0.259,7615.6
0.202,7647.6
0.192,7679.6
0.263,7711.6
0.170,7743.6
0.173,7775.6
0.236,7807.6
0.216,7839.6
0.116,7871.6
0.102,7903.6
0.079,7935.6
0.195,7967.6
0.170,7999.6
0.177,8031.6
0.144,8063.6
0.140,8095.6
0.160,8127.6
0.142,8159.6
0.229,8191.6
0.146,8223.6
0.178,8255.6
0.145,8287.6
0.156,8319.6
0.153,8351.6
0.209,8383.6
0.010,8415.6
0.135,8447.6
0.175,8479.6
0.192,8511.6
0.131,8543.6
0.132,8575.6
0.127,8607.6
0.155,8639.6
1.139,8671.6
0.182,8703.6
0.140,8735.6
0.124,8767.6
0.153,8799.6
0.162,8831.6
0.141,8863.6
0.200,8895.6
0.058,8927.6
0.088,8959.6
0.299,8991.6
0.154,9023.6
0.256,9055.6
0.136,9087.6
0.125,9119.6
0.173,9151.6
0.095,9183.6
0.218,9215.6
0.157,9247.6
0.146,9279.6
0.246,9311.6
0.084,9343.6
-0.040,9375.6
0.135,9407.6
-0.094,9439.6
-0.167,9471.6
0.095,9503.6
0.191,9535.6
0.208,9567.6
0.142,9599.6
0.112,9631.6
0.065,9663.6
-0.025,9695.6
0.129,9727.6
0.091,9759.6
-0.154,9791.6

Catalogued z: 1.325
